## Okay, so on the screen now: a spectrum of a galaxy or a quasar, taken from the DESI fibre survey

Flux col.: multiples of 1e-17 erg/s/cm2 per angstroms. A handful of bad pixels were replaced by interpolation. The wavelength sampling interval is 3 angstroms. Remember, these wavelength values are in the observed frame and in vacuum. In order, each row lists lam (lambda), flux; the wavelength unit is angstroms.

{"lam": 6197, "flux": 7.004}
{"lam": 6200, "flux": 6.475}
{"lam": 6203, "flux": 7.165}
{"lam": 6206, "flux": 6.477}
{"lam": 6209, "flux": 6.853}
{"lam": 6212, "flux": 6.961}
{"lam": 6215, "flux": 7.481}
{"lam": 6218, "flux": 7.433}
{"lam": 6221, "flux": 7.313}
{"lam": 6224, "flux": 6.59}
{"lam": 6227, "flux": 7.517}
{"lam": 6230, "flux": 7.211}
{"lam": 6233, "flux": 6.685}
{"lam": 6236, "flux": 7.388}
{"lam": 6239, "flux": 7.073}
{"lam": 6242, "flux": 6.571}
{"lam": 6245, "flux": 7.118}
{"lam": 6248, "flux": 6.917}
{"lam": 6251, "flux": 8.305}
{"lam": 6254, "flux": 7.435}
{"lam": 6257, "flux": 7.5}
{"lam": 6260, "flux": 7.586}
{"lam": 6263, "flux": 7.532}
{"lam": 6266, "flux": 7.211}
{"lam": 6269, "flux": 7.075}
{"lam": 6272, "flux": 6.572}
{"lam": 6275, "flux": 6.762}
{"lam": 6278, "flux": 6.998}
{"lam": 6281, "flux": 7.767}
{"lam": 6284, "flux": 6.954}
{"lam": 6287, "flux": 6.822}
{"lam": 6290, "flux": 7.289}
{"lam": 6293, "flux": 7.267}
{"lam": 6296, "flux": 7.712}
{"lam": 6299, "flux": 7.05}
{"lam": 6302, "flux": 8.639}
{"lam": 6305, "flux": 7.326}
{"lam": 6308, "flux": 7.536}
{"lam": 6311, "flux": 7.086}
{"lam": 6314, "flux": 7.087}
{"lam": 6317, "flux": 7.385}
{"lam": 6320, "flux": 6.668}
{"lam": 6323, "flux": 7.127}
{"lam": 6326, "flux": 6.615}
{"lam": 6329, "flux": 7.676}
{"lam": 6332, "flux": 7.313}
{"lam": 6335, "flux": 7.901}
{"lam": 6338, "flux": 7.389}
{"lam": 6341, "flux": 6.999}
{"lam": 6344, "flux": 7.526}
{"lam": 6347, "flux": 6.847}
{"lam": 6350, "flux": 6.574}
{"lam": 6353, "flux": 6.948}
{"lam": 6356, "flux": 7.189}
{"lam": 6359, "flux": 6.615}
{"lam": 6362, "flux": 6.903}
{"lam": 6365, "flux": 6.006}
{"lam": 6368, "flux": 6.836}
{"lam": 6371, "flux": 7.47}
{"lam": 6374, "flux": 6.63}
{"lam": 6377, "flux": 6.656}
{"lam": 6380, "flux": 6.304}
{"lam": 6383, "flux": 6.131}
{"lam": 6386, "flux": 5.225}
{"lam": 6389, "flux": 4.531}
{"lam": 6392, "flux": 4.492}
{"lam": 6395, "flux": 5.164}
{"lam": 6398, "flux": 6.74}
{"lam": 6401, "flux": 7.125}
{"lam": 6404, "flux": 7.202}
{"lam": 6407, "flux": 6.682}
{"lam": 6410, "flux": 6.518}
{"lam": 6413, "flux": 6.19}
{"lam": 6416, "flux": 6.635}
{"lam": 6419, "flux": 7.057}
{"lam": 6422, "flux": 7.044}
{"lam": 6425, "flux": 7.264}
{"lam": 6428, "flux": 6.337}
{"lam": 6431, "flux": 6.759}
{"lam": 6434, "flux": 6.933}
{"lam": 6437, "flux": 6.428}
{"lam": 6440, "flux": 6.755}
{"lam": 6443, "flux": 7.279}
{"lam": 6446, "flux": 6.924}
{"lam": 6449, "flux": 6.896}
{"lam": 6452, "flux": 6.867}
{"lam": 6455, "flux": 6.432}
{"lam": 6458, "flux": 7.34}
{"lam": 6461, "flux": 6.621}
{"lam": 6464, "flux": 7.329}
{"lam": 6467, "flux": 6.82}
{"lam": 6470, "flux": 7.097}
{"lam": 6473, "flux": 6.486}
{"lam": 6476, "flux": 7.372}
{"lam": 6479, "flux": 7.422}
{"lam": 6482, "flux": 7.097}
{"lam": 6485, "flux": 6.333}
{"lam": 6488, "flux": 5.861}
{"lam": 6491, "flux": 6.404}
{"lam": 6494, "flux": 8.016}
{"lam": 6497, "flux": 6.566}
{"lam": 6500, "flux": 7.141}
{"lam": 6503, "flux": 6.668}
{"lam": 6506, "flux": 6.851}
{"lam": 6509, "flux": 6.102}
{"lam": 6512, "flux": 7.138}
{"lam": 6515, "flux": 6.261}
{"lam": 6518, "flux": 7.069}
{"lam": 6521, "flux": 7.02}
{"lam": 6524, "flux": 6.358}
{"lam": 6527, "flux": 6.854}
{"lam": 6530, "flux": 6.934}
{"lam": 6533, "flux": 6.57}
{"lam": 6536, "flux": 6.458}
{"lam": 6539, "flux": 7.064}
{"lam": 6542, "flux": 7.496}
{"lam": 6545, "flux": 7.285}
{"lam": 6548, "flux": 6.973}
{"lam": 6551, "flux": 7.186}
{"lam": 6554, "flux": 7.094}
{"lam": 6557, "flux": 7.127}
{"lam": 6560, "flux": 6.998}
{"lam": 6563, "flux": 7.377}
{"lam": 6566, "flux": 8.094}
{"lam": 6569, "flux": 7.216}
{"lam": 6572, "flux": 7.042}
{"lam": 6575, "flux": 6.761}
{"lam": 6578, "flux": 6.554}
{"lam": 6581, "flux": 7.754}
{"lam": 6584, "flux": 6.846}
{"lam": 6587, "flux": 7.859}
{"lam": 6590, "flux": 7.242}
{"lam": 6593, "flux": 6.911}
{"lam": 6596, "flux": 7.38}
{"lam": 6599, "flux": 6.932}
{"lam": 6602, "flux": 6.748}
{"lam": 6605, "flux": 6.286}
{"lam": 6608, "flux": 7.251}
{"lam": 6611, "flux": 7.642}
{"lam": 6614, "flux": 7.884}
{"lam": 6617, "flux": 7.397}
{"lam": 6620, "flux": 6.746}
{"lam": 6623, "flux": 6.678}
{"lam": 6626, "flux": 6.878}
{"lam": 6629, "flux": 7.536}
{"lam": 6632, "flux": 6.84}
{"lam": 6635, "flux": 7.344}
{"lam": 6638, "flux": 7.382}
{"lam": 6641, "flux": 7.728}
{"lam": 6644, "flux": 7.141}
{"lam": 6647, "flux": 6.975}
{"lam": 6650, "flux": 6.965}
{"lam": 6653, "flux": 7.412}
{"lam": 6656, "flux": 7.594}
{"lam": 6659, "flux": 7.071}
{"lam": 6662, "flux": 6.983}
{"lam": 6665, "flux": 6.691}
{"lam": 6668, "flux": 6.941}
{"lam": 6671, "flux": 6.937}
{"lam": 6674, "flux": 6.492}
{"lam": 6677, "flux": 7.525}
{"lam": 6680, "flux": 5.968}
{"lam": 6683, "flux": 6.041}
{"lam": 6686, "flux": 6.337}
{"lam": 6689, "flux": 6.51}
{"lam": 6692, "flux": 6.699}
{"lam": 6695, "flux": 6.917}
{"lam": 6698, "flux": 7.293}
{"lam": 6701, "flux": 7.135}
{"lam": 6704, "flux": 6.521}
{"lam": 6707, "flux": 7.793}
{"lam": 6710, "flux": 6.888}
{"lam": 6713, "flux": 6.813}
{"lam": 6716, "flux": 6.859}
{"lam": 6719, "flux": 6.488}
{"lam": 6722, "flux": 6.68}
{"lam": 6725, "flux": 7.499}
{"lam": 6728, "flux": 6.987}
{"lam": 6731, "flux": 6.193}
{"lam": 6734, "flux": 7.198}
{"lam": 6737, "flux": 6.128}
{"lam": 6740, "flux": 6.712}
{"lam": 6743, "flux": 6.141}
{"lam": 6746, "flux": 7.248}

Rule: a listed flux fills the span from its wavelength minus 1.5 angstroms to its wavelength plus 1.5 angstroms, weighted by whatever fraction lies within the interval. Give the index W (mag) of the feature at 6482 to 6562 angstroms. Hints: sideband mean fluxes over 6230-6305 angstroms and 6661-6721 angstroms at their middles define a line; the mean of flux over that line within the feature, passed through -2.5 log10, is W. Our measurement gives 0.02 mag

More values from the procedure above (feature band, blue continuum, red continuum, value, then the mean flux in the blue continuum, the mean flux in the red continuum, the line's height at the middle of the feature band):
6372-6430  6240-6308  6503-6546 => 0.117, 7.3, 6.81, 7.05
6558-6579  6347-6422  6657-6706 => -0.082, 6.43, 6.77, 6.64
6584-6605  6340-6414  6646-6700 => -0.054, 6.46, 6.85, 6.75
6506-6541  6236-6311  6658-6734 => 0.044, 7.29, 6.82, 7.01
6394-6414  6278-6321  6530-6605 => 0.107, 7.32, 7.1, 7.24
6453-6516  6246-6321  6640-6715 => 0.044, 7.3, 6.93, 7.11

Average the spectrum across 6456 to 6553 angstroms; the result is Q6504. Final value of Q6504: 6.88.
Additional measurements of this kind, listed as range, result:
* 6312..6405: 6.69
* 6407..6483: 6.87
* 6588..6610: 7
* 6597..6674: 7.11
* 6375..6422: 6.21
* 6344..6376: 6.83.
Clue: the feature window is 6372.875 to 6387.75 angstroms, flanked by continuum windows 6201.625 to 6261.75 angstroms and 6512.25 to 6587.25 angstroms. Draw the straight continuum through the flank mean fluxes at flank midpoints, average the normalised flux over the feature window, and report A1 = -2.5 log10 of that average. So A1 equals 0.16 mag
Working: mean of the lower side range 7.18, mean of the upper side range 7.04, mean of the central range 6.15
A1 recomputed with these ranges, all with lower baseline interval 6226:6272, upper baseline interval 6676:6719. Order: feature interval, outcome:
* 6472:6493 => 0.04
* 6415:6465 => 0.03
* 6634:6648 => -0.07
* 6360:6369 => 0.09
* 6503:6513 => 0.05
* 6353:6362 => 0.04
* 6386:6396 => 0.43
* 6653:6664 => -0.06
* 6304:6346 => -0.01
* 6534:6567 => -0.04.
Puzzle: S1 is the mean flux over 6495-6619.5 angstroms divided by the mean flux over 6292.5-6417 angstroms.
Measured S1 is 1.03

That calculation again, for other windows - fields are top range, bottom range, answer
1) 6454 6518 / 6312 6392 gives 1.01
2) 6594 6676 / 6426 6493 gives 1.04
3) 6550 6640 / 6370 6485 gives 1.08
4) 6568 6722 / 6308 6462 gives 1.04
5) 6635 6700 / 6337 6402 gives 1.08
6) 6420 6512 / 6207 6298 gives 0.95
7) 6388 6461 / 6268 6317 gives 0.91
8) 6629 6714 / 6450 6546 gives 1.02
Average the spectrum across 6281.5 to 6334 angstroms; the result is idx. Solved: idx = 7.28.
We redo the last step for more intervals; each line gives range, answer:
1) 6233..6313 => 7.28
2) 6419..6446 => 6.87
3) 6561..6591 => 7.27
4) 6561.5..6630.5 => 7.17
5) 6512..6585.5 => 7.02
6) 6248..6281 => 7.3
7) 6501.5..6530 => 6.71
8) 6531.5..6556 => 7.02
